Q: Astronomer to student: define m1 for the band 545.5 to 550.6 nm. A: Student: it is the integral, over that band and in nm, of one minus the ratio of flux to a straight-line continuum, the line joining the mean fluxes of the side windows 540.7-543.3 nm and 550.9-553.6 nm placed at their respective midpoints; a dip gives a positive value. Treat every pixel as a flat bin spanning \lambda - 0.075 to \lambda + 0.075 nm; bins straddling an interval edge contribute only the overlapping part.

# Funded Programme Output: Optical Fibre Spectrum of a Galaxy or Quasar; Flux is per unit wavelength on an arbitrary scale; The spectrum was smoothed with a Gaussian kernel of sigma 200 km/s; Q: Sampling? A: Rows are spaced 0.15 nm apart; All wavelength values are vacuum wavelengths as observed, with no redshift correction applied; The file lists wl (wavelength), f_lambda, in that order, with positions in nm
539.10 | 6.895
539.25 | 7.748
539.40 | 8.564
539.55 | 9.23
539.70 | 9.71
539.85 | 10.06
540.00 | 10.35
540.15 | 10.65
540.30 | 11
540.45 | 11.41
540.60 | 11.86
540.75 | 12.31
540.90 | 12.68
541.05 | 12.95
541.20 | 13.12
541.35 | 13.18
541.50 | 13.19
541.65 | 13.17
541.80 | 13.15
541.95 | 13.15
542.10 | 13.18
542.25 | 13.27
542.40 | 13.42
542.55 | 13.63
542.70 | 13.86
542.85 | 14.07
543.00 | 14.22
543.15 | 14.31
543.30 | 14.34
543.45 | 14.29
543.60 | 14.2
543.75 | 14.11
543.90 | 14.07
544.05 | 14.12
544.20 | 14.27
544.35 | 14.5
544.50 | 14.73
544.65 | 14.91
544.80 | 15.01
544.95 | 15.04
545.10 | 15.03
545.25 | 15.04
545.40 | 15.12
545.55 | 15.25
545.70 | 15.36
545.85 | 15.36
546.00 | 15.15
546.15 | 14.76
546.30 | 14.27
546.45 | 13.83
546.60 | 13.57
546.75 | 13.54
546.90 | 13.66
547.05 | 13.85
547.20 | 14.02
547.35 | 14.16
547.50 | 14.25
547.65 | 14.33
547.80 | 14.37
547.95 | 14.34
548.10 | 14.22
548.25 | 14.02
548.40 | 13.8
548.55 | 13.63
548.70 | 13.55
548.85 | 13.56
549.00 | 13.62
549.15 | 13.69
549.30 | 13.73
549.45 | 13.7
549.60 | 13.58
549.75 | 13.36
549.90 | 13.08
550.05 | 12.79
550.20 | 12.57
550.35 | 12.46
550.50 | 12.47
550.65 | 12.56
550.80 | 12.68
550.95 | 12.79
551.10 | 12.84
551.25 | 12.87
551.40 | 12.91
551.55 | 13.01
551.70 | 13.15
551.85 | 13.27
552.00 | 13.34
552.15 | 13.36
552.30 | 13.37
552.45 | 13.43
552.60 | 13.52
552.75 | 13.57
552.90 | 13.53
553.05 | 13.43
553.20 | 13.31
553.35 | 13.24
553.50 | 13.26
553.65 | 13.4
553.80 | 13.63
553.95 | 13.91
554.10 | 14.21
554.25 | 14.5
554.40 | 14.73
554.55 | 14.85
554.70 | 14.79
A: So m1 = -0.22 nm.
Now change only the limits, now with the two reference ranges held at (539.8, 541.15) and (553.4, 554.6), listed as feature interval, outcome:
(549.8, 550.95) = 0.06 nm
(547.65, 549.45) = -0.12 nm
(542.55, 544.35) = -0.31 nm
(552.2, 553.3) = 0.03 nm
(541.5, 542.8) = -0.17 nm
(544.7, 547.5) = -0.44 nm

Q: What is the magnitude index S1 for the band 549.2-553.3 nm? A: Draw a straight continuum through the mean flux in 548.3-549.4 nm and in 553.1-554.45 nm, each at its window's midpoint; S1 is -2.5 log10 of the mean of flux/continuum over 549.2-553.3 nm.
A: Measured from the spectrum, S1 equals 0.05 mag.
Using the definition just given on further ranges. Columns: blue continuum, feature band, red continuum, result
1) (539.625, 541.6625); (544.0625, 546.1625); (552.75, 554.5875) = -0.20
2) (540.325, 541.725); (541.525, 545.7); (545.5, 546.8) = -0.05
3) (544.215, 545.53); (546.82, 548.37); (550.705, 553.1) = 0.01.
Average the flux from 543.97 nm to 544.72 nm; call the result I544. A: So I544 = 14.5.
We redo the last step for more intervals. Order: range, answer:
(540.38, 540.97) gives 12.1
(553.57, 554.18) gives 13.8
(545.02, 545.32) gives 15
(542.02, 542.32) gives 13.2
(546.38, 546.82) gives 13.6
